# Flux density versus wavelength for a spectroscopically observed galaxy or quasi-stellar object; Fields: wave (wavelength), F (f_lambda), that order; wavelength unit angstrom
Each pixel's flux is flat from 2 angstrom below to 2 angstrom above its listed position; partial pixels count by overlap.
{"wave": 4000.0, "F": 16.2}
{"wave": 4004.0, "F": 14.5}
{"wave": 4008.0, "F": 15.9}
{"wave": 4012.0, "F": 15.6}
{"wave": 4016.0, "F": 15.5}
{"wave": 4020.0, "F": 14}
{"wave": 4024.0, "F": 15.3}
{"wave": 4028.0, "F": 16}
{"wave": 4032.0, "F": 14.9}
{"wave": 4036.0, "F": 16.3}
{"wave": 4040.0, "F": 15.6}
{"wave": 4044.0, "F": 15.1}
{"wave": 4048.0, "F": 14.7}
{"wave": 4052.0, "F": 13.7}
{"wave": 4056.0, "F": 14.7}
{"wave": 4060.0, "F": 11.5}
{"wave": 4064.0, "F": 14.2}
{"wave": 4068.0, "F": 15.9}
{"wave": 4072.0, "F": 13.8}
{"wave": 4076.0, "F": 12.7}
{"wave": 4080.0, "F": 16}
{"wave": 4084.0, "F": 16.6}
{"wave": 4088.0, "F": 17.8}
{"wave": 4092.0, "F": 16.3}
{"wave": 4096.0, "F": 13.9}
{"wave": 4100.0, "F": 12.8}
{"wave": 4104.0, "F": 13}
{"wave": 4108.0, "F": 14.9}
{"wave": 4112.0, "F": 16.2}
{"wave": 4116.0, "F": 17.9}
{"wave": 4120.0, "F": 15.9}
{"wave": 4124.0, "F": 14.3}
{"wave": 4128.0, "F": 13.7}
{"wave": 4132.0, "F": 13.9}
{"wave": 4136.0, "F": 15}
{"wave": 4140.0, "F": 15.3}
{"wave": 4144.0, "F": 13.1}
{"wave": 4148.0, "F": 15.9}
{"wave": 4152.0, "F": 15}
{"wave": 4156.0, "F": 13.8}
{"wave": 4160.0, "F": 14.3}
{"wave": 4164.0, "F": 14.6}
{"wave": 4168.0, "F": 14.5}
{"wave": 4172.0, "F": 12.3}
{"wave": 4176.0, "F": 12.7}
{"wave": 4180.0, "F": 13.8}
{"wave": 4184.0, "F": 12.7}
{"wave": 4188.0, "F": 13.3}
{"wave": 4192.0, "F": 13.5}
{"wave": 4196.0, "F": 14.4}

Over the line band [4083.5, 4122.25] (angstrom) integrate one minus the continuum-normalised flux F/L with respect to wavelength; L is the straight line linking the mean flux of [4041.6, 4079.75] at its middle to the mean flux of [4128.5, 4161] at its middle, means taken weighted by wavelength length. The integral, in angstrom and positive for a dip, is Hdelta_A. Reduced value -3.1 angstrom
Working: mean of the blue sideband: 14.1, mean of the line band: 15.5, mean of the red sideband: 14.5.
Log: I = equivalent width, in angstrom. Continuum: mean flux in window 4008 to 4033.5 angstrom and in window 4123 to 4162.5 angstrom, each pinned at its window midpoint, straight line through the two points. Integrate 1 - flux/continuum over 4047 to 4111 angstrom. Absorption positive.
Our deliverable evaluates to 1.4 angstrom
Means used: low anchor 15.3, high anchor 14.4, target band 14.6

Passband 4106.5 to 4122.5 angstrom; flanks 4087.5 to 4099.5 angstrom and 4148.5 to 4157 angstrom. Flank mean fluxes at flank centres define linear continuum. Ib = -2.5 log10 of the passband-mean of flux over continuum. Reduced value -0.07 mag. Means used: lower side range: 15.4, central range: 16.2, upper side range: 14.7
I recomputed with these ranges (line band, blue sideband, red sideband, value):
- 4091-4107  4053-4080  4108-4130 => 1.1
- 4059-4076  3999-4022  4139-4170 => 1.3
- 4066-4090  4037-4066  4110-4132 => -1.2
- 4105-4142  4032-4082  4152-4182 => -2.8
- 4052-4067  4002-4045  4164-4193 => 1.2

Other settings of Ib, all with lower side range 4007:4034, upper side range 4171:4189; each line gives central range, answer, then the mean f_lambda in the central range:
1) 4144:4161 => -0.09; 14.6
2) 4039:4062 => 0.05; 14.2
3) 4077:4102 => -0.08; 15.5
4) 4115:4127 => -0.14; 15.7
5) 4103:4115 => -0.08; 15.1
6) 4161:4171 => -0.09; 14.3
